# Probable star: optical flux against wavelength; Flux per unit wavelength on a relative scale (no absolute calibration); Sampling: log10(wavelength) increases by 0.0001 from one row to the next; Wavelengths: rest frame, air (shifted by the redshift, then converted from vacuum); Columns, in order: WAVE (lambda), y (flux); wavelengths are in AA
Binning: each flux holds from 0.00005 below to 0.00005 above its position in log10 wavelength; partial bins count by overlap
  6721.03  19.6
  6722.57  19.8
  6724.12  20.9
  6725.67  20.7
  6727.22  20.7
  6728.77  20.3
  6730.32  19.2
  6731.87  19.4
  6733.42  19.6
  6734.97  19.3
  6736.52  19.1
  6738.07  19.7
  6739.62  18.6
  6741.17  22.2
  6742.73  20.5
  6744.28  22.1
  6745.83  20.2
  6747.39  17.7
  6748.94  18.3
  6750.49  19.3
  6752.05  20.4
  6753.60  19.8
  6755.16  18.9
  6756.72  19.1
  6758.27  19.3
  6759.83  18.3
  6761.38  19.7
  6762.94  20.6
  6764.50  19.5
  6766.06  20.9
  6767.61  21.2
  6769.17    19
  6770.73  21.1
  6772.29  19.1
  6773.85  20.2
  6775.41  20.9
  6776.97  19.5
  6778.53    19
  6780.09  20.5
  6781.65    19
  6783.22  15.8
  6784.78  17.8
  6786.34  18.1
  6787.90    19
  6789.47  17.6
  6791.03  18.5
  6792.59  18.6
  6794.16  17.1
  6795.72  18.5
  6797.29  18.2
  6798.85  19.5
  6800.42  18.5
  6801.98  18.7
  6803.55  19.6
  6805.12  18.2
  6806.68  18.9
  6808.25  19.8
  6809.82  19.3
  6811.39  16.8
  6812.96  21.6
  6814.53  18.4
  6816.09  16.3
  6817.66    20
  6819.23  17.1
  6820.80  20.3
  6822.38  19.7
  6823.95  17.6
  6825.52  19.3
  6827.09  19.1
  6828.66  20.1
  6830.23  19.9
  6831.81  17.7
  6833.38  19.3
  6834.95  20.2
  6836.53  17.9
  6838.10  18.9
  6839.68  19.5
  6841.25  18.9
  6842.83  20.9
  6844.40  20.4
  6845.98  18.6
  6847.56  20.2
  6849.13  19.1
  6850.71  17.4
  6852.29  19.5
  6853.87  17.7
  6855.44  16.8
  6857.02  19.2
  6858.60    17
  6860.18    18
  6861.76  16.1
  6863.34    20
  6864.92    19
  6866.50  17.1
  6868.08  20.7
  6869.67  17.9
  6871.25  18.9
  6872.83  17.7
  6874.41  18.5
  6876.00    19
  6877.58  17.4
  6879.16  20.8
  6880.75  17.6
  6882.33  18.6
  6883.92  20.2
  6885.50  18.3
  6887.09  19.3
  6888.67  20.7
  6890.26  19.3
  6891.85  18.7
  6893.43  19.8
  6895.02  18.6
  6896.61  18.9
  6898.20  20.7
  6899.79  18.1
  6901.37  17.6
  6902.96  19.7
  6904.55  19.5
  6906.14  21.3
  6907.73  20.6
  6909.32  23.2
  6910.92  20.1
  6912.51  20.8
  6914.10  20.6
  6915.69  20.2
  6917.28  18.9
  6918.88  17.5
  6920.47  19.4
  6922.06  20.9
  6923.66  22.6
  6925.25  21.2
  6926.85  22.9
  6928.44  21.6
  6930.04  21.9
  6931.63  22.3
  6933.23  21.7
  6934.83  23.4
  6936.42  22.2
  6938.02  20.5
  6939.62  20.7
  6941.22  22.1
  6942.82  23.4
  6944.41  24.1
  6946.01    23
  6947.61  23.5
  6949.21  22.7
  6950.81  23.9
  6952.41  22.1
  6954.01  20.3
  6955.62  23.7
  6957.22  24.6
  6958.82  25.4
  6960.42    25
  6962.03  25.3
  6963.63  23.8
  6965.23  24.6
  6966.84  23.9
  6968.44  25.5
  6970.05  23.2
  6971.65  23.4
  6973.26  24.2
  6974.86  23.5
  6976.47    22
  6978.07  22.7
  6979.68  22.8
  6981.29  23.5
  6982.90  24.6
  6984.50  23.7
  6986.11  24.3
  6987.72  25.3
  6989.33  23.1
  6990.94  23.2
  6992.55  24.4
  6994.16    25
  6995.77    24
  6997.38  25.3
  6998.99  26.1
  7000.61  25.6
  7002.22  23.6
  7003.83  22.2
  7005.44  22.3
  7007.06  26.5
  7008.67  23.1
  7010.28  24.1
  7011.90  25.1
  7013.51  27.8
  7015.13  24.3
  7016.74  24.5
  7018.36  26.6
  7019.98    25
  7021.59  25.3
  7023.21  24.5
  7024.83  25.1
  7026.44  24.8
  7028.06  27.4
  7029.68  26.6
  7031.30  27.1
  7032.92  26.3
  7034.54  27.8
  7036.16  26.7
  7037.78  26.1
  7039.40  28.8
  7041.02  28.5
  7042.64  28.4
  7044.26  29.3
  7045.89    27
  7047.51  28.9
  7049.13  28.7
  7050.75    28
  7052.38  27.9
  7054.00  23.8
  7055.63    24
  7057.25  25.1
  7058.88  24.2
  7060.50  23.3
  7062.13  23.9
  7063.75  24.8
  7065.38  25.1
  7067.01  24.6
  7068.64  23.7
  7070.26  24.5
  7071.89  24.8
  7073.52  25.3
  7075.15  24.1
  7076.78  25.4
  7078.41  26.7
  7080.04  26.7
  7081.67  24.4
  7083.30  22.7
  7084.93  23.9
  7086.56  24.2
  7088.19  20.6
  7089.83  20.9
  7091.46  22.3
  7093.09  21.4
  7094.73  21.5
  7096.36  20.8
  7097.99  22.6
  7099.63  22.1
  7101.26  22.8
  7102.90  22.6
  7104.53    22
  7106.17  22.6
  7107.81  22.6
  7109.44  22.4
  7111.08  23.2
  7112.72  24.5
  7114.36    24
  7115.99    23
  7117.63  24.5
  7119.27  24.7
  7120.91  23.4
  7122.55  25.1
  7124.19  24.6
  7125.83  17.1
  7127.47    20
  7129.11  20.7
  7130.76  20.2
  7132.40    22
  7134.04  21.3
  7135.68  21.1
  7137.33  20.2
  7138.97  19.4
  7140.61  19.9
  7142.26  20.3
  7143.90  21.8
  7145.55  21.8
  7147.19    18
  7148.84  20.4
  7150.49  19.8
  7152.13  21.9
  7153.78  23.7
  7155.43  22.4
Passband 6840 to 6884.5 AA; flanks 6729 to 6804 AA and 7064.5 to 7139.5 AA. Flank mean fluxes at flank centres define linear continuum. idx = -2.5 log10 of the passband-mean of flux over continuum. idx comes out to 0.09 mag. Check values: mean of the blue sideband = 19.3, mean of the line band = 18.7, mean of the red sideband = 22.9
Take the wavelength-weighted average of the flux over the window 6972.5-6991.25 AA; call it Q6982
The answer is 23.6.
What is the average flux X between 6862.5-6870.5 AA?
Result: 18.9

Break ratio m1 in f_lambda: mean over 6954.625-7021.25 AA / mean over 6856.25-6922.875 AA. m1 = 1.3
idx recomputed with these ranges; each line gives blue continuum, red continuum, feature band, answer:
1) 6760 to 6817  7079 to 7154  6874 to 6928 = 0.017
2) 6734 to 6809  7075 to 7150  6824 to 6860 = 0.054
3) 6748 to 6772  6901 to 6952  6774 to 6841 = 0.074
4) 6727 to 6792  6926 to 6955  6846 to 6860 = 0.144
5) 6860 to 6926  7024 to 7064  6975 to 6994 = 0.003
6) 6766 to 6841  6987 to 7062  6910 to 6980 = 0.039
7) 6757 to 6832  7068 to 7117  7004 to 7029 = -0.130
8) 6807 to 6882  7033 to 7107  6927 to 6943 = -0.039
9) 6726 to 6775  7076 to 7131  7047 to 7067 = -0.141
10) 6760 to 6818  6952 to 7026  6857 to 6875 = 0.151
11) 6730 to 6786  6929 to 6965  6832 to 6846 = 0.090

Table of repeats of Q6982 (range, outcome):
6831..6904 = 18.8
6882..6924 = 19.8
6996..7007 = 24.3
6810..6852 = 19.1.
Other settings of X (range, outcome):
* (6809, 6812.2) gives 18.1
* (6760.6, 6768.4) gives 20.4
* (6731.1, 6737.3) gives 19.4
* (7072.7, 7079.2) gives 25.4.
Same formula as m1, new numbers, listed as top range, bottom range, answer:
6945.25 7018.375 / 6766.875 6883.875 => 1.28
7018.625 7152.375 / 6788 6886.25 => 1.27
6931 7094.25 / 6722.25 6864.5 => 1.28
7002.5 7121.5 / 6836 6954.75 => 1.24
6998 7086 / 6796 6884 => 1.36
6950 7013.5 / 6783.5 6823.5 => 1.29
